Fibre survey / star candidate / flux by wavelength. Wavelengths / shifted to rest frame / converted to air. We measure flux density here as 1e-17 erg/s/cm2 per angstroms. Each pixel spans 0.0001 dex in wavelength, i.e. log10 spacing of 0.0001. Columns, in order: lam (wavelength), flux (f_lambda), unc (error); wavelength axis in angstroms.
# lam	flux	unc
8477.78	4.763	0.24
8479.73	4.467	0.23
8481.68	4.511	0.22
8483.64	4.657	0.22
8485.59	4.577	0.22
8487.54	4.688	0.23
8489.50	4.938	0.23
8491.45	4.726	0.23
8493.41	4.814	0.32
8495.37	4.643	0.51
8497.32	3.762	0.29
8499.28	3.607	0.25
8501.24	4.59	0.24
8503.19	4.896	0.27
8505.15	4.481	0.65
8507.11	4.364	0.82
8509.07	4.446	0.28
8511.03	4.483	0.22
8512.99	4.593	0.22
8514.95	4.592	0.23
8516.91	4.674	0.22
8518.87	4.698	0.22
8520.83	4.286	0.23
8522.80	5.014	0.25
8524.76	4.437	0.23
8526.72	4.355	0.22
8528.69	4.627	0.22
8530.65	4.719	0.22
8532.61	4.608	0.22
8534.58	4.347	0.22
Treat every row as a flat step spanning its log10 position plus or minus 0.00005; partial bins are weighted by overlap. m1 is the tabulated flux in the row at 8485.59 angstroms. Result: 4.577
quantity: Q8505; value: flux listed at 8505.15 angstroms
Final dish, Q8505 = 4.481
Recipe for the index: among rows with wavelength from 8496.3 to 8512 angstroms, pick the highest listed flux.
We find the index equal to 4.896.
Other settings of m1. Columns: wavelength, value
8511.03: 4.483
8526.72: 4.355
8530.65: 4.719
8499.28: 3.607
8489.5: 4.938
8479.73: 4.467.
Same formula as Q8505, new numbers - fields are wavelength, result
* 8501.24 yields 4.59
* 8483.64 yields 4.657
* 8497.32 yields 3.762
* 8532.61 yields 4.608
